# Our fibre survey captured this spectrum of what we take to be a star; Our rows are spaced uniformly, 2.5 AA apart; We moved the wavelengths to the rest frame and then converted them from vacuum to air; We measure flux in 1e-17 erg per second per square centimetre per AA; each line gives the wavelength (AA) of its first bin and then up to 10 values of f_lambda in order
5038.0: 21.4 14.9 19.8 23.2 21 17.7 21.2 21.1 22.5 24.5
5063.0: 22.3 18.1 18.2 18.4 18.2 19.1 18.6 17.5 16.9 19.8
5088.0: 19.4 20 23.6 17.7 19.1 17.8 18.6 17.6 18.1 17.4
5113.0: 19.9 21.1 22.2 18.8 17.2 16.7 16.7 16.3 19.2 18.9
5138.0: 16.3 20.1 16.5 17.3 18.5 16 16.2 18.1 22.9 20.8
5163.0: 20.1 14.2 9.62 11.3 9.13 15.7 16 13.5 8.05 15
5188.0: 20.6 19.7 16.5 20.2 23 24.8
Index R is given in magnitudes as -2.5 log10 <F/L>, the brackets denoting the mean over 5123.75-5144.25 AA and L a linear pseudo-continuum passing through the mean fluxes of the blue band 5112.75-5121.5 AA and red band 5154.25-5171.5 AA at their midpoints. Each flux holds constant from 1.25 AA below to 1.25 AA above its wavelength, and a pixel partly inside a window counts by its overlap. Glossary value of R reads 0.095 mag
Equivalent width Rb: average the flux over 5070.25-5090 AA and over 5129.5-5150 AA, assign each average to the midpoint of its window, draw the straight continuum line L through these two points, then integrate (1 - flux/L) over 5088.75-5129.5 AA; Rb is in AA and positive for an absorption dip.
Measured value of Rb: -1.5 AA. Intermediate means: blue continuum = 18.5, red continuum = 17.8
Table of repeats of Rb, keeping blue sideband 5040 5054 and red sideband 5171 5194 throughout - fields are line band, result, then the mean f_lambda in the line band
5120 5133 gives -0.3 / 17.2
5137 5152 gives -1.2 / 17.4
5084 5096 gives -1.3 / 20.2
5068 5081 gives 0.3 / 18.4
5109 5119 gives -1.6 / 20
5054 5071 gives -1.4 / 20.8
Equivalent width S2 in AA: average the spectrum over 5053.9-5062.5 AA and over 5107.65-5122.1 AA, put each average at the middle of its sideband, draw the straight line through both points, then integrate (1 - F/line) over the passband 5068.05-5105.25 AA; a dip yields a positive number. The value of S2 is 3.9 AA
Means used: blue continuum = 22.6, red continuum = 19.6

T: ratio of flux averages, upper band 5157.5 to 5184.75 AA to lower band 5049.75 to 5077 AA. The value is 0.72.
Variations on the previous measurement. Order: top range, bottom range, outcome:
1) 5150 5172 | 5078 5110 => 0.88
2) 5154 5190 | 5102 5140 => 0.84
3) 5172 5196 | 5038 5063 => 0.74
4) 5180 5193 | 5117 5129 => 0.85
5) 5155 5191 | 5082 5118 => 0.81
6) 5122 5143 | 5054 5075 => 0.86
